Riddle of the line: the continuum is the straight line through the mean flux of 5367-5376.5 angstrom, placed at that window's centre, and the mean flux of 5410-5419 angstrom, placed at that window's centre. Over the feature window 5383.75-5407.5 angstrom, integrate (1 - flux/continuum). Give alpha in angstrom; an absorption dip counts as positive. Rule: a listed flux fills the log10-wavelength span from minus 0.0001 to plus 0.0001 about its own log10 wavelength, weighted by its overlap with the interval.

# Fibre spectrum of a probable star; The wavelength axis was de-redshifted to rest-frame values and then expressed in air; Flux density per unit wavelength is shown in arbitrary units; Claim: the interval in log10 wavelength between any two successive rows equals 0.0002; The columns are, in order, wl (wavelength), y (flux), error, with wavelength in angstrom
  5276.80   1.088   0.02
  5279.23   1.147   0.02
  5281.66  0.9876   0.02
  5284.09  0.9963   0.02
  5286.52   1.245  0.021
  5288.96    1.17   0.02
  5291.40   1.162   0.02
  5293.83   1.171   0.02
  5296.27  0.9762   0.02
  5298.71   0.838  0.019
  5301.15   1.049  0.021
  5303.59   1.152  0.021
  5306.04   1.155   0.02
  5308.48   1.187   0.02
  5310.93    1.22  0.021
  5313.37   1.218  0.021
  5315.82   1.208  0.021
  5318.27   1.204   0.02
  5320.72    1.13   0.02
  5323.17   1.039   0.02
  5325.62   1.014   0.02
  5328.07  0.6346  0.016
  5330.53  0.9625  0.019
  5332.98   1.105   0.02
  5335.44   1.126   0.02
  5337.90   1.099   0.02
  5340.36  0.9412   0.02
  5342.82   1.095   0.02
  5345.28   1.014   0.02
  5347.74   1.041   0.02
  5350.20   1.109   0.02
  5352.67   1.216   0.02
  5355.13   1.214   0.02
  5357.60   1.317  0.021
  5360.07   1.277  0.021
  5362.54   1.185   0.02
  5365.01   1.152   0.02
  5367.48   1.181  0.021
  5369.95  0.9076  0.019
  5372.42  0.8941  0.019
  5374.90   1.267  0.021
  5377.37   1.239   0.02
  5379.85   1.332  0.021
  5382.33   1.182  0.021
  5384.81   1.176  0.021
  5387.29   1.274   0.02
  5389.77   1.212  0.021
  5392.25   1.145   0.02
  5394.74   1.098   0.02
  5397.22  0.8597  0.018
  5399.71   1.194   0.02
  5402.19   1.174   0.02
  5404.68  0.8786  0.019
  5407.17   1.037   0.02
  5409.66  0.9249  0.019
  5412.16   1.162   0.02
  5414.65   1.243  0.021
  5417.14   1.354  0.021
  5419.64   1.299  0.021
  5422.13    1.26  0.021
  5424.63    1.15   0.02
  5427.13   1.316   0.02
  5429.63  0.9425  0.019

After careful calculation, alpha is 0.9 angstrom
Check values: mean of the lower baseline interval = 1.06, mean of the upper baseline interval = 1.22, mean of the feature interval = 1.11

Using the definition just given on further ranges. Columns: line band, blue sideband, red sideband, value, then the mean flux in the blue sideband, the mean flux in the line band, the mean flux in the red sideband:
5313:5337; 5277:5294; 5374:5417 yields 1.5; 1.12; 1.06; 1.15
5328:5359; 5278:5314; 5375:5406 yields 1.3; 1.11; 1.08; 1.15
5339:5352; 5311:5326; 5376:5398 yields 1.2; 1.15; 1.05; 1.18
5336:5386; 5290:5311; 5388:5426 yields -1.1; 1.1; 1.14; 1.14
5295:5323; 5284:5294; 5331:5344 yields 0.1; 1.16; 1.12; 1.07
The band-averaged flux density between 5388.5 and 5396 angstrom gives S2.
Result 1.15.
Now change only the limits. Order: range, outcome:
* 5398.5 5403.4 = 1.19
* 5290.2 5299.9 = 1.04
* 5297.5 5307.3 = 1.05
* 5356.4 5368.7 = 1.22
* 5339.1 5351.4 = 1.04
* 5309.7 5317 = 1.22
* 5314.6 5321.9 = 1.18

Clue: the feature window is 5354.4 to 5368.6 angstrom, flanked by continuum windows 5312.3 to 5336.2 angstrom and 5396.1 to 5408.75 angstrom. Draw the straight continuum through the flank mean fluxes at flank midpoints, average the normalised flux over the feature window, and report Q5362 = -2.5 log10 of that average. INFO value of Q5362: -0.17 mag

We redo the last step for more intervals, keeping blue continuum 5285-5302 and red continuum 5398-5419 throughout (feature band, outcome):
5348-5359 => -0.090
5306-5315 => -0.104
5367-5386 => -0.034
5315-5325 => -0.040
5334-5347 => 0.046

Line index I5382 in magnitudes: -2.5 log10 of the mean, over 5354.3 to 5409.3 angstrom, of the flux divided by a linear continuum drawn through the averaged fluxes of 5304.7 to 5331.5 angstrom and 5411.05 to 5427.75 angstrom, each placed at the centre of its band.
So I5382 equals 0.046 mag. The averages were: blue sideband 1.09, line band 1.14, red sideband 1.25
